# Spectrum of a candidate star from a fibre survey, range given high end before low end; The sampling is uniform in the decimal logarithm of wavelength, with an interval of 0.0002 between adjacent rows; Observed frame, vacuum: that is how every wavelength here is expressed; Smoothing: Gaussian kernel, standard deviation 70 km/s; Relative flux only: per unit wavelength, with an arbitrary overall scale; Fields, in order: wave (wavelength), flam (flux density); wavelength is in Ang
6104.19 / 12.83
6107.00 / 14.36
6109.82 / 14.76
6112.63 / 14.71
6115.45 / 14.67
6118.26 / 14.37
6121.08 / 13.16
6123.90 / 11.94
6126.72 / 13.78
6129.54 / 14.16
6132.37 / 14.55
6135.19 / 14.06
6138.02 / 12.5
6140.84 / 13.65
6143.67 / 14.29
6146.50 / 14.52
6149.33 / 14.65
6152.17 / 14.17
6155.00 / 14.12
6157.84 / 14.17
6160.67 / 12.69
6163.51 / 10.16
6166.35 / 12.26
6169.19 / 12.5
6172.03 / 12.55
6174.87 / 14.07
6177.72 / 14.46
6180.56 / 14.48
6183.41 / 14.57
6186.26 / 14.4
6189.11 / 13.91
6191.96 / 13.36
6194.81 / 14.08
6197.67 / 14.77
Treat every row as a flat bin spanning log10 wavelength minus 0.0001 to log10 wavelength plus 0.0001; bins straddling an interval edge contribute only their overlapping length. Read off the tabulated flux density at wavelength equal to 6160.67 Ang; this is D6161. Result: 12.69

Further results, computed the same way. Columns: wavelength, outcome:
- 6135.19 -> 14.06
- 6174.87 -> 14.07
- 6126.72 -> 13.78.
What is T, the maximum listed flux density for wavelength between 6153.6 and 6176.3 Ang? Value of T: 14.17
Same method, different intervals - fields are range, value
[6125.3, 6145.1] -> 14.55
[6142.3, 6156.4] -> 14.65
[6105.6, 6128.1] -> 14.76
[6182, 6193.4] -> 14.57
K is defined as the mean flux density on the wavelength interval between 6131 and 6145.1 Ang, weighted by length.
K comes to 13.8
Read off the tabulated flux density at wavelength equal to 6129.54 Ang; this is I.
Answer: 14.16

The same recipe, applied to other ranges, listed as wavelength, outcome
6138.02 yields 12.5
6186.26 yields 14.4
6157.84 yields 14.17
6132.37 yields 14.55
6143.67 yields 14.29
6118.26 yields 14.37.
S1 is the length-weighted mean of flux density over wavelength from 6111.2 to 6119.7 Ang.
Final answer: 14.6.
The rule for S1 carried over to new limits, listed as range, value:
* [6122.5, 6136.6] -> 13.7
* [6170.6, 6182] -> 13.9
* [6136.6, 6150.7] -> 13.9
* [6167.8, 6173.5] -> 12.5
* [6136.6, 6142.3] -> 13.1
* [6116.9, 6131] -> 13.5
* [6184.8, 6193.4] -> 13.9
